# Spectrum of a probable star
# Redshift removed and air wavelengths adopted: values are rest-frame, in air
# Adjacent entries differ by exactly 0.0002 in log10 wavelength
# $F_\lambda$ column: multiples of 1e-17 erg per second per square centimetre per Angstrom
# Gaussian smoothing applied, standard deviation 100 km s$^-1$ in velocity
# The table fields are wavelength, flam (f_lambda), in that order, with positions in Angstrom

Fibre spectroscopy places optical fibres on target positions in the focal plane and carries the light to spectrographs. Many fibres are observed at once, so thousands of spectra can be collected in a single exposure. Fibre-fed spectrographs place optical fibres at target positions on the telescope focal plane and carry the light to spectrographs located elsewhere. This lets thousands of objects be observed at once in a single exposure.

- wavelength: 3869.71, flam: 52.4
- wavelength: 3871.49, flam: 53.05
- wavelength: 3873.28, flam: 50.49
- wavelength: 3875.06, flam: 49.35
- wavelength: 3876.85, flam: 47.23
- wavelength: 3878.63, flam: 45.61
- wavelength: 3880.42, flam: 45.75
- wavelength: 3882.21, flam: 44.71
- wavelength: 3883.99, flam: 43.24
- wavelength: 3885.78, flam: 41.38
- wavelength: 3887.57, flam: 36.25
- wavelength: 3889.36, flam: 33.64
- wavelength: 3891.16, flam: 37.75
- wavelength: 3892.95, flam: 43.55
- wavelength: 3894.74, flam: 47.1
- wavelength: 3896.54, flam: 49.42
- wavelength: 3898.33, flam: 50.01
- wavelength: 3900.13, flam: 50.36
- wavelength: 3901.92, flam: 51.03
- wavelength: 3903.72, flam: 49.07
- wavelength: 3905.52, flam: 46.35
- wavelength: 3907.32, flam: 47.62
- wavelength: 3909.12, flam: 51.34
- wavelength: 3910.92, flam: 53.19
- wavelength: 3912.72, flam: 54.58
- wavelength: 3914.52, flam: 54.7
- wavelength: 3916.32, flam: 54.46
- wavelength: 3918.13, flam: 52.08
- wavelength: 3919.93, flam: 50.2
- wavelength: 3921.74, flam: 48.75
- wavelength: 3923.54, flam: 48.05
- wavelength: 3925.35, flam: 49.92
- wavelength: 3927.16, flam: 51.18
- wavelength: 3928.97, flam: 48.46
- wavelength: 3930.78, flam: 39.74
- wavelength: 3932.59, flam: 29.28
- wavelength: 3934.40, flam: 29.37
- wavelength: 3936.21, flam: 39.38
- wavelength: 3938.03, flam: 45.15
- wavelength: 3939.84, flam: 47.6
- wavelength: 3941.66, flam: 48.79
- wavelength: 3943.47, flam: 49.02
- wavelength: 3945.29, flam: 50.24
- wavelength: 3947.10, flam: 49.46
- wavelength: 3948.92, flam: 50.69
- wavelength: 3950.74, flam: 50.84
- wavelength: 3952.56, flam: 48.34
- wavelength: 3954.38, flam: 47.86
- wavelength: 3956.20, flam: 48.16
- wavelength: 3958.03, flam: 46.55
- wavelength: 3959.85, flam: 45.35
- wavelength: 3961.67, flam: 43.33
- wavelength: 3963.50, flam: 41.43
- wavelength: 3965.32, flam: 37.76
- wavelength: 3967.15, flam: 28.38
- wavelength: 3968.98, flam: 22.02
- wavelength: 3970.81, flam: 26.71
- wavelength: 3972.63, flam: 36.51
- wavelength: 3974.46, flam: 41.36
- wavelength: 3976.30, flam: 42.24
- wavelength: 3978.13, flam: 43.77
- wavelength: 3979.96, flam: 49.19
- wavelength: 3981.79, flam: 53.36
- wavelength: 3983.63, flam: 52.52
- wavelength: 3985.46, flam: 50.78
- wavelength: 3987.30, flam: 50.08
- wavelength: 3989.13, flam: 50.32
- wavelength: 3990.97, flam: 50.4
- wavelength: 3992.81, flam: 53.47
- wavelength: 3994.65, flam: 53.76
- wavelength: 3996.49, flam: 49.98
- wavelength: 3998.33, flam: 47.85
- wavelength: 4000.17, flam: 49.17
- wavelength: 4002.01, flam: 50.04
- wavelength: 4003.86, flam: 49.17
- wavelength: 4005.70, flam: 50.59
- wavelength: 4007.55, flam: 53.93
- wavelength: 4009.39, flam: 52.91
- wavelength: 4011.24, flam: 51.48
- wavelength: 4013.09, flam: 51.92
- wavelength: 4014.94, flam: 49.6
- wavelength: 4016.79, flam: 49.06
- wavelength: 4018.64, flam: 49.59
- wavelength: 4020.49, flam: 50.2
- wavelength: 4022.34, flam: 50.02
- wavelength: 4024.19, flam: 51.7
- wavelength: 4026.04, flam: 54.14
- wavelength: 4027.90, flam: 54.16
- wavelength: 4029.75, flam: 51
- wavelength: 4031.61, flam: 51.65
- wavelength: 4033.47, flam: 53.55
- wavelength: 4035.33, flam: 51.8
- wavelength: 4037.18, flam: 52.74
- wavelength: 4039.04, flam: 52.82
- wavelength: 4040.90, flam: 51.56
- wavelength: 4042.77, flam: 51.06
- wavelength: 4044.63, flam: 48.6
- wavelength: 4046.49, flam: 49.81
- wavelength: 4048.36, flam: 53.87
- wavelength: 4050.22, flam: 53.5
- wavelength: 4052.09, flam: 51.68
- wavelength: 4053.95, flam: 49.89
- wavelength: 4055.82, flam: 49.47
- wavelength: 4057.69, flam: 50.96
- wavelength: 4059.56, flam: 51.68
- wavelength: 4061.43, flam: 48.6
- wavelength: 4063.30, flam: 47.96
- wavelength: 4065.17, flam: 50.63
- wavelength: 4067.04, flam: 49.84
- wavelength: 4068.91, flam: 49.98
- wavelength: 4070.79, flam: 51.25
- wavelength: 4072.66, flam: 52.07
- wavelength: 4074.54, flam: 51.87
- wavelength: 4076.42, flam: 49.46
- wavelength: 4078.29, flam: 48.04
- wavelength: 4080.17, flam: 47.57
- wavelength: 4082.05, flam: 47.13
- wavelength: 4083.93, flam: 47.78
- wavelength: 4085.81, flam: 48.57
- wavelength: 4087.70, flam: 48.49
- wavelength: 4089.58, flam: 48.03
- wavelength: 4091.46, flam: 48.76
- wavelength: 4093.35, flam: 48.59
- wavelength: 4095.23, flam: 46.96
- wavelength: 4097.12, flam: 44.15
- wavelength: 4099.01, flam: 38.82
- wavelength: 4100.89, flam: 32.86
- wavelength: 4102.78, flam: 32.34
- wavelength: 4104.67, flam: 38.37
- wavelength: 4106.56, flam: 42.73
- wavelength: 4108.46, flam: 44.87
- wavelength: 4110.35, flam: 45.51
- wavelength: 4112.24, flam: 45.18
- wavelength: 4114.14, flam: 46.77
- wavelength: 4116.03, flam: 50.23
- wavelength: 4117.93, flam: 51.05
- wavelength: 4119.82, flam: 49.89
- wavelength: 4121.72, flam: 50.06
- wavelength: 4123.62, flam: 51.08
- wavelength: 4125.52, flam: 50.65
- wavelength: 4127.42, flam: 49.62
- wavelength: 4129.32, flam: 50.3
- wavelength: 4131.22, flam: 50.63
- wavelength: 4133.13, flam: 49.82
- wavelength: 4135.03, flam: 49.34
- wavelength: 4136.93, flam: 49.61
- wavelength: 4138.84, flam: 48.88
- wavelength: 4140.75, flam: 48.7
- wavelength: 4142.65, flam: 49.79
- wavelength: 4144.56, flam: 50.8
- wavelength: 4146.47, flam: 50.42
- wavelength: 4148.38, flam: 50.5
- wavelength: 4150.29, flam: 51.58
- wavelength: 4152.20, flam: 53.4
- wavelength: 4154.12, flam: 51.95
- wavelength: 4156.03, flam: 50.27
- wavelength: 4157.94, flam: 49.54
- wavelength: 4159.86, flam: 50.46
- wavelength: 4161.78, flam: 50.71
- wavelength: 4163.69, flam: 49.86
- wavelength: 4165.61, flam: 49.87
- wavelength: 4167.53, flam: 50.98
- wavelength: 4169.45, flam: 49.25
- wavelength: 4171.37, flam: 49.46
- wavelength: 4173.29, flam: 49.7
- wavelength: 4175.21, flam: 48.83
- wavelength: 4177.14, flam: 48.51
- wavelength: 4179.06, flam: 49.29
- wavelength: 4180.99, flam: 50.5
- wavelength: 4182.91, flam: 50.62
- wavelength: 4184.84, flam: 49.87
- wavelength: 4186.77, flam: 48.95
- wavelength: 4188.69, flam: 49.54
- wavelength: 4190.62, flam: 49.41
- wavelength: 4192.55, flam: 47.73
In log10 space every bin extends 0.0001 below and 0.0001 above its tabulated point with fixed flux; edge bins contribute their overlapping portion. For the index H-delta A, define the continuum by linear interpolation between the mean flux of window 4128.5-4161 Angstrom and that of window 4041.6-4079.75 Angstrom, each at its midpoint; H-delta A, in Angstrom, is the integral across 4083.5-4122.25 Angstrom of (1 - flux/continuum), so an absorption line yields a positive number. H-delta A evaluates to 4.0 Angstrom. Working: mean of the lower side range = 50.5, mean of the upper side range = 50.3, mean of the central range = 45.2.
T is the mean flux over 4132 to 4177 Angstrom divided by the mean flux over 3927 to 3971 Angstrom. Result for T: 1.2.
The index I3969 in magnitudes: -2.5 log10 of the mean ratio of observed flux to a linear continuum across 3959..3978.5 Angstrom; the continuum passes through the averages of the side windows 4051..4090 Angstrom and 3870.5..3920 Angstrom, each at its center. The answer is 0.294 mag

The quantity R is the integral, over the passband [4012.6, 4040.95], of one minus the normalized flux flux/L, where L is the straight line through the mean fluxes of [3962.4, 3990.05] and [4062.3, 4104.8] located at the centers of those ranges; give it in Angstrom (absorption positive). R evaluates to -4.8 Angstrom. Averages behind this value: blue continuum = 41.8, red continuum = 46.7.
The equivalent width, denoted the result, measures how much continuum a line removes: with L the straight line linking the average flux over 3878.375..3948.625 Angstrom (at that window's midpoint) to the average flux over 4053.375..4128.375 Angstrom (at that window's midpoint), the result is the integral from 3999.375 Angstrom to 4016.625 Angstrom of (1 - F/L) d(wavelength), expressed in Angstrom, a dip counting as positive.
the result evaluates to -1.45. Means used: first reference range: 46.4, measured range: 50.9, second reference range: 47.4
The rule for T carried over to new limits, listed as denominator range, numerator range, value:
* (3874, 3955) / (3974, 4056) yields 1.09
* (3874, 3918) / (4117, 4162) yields 1.07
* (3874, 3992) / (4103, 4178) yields 1.08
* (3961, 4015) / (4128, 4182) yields 1.09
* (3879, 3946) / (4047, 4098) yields 1.07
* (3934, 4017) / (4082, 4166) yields 1.03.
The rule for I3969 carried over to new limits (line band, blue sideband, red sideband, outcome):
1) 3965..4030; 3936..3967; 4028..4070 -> 0.023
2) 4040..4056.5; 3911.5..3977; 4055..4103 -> -0.093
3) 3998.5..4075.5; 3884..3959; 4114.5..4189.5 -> -0.057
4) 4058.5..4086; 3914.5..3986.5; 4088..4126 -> -0.100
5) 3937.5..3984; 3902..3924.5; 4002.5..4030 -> 0.162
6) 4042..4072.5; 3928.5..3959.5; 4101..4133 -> -0.102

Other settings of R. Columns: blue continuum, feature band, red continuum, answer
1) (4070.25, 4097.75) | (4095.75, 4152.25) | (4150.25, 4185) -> 2.5 Angstrom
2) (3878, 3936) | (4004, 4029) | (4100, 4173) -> -2.2 Angstrom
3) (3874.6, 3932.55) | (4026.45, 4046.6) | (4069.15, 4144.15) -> -1.9 Angstrom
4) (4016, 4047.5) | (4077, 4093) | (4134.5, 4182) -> 0.9 Angstrom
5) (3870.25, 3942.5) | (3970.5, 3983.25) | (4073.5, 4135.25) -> 1.0 Angstrom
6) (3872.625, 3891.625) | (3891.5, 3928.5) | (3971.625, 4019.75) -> -4.3 Angstrom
